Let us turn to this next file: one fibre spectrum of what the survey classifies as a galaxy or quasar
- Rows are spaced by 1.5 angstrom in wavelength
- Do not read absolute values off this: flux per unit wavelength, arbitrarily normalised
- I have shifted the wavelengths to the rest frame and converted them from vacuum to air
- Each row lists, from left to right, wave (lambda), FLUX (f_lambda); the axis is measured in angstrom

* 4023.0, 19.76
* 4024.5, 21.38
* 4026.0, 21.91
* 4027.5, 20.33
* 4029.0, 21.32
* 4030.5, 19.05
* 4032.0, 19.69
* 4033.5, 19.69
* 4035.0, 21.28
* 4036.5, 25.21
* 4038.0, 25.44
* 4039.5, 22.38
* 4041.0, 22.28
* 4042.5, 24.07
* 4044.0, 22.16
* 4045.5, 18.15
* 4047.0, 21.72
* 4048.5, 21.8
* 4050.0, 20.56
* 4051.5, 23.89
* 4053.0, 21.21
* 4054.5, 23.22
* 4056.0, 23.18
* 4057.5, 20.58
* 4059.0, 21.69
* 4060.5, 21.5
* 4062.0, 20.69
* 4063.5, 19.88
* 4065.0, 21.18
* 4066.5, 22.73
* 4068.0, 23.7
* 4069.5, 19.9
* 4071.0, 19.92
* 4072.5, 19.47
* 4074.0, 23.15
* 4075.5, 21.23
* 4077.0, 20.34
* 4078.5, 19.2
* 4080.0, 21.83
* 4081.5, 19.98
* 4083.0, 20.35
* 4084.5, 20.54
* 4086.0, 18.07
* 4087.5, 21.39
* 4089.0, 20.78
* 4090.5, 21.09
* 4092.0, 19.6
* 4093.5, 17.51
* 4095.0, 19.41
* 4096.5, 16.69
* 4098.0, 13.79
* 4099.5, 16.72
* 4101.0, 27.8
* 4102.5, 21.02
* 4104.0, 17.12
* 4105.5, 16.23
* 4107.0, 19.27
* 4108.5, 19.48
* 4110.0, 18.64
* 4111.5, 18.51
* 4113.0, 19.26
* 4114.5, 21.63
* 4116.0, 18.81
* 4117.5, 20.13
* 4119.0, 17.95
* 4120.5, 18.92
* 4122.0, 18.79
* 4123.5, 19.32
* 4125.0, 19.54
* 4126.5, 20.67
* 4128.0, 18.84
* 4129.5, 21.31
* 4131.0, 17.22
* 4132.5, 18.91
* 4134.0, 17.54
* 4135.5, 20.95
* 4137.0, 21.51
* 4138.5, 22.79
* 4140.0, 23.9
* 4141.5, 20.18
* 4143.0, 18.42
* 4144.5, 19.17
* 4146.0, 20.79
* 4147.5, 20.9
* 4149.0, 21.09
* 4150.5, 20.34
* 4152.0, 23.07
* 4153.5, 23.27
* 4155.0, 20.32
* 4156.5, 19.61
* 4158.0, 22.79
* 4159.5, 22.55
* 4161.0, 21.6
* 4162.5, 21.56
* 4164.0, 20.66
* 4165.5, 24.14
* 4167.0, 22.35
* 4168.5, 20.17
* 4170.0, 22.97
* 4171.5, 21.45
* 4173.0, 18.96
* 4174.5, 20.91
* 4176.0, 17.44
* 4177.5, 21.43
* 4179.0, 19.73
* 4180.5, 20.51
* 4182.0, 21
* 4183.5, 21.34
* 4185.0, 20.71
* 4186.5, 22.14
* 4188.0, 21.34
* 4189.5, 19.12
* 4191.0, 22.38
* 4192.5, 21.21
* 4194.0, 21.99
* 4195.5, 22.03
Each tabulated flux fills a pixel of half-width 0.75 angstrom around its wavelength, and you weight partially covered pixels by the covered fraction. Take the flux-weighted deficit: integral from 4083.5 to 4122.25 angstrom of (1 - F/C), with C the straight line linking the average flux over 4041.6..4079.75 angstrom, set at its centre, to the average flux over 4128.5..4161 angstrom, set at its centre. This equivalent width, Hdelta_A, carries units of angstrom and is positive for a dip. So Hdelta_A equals 3.5 angstrom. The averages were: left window 21.4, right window 20.8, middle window 19.2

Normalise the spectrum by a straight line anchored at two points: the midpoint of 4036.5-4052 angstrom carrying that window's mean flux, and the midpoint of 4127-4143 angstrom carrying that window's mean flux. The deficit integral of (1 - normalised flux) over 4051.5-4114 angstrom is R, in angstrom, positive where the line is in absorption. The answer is 3.59 angstrom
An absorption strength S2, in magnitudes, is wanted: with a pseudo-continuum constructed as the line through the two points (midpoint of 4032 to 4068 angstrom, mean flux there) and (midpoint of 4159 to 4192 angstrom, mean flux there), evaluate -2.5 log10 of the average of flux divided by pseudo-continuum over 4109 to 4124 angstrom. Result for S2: 0.122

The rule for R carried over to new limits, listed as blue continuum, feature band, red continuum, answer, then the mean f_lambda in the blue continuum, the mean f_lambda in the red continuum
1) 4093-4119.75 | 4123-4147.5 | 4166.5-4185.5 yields -0.6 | 18.9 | 20.7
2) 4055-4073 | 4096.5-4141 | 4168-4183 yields 2.9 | 21.3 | 20.5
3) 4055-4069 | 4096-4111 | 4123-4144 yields 1.5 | 21.7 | 20.1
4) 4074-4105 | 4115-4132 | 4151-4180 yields 1.0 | 19.8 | 21.3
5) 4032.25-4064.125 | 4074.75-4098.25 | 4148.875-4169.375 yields 2.4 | 21.9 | 21.7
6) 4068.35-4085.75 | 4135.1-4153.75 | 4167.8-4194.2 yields -0.5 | 20.5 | 20.8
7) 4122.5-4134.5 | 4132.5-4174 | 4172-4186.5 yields -3.0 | 19.2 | 20.3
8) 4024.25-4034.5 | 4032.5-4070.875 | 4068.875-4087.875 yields -2.7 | 20.5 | 20.4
